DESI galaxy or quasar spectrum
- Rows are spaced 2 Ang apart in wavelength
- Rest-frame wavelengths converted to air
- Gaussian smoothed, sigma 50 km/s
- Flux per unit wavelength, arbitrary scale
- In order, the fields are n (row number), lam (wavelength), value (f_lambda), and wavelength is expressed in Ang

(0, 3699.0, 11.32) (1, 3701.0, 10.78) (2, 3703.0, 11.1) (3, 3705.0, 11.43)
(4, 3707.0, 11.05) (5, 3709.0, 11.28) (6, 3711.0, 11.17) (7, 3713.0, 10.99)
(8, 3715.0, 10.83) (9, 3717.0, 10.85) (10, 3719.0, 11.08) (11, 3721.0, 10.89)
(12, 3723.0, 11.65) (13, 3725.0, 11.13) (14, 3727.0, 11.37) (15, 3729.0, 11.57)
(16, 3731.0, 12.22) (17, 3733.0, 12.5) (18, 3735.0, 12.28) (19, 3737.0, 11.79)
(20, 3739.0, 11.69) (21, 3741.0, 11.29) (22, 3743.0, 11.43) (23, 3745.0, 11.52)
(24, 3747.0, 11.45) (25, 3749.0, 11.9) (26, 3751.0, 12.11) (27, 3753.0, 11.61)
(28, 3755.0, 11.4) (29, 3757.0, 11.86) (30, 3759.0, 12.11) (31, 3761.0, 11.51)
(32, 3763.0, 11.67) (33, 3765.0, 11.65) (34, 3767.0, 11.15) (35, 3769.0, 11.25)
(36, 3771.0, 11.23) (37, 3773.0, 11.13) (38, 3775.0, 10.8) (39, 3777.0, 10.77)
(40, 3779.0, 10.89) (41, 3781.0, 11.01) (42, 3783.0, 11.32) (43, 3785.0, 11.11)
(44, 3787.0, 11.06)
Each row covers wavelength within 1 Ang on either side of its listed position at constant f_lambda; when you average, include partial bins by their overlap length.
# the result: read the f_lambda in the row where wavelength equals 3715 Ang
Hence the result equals 10.83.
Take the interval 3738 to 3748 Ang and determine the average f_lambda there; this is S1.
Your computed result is 11.5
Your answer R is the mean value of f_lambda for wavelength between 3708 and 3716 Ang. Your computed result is 11.1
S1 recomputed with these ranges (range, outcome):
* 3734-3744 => 11.7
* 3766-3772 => 11.2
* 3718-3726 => 11.2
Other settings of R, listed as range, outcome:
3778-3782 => 10.9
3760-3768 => 11.5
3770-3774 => 11.2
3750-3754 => 11.9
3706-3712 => 11.2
